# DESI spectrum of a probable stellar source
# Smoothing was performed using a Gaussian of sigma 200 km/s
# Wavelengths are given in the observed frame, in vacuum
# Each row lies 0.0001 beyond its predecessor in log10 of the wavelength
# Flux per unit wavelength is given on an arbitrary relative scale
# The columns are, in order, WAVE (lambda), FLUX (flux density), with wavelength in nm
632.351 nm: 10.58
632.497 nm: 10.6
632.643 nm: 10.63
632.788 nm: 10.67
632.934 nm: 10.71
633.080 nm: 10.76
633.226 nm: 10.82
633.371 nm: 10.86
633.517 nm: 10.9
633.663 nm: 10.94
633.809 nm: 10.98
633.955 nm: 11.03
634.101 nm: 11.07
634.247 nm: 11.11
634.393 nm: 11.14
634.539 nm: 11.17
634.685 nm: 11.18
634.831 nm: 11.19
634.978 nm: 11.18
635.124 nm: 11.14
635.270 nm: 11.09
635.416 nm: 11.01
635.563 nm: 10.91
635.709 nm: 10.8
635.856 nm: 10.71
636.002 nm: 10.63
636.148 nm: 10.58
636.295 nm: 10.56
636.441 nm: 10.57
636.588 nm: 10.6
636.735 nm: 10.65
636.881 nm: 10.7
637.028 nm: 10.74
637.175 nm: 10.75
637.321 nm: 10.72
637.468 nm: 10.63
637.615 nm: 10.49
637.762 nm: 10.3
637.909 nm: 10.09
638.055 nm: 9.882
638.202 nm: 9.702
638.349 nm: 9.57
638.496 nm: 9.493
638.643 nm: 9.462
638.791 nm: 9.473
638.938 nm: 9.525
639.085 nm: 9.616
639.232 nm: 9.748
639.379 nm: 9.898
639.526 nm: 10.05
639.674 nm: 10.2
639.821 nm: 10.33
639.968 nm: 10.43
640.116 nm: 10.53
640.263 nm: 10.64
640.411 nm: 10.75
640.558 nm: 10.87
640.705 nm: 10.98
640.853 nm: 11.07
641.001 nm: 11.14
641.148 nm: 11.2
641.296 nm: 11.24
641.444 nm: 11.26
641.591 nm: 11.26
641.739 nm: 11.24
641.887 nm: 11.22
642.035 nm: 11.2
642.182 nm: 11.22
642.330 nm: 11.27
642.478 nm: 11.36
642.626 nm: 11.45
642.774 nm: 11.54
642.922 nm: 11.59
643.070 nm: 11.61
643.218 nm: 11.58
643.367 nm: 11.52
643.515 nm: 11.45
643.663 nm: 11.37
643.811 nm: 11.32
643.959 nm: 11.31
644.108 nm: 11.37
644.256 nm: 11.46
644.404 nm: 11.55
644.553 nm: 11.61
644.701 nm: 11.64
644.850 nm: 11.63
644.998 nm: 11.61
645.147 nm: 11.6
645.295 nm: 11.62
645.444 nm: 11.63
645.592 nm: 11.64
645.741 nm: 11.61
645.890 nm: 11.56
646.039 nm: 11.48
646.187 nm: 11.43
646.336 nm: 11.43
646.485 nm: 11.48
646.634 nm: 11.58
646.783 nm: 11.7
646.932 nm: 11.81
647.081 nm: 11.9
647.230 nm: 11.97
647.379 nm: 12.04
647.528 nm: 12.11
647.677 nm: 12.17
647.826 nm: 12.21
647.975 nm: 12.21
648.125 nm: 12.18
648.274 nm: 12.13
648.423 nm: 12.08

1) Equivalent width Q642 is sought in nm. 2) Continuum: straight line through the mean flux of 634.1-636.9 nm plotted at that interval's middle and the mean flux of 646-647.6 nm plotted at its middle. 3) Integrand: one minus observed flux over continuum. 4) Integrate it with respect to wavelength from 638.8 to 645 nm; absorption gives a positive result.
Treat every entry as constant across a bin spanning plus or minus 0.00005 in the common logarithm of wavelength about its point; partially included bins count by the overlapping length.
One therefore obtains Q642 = 0.191 nm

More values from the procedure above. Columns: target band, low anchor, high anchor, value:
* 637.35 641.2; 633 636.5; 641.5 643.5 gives 0.333 nm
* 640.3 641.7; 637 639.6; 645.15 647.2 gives -0.070 nm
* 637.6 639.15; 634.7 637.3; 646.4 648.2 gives 0.182 nm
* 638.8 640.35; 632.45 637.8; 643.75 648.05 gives 0.153 nm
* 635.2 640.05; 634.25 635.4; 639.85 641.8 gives 0.333 nm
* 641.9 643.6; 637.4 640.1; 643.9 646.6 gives -0.078 nm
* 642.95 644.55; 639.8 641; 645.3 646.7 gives -0.035 nm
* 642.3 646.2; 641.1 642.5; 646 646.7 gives -0.049 nm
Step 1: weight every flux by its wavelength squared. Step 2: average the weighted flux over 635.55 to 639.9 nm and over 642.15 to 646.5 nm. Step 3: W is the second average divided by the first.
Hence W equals 1.15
